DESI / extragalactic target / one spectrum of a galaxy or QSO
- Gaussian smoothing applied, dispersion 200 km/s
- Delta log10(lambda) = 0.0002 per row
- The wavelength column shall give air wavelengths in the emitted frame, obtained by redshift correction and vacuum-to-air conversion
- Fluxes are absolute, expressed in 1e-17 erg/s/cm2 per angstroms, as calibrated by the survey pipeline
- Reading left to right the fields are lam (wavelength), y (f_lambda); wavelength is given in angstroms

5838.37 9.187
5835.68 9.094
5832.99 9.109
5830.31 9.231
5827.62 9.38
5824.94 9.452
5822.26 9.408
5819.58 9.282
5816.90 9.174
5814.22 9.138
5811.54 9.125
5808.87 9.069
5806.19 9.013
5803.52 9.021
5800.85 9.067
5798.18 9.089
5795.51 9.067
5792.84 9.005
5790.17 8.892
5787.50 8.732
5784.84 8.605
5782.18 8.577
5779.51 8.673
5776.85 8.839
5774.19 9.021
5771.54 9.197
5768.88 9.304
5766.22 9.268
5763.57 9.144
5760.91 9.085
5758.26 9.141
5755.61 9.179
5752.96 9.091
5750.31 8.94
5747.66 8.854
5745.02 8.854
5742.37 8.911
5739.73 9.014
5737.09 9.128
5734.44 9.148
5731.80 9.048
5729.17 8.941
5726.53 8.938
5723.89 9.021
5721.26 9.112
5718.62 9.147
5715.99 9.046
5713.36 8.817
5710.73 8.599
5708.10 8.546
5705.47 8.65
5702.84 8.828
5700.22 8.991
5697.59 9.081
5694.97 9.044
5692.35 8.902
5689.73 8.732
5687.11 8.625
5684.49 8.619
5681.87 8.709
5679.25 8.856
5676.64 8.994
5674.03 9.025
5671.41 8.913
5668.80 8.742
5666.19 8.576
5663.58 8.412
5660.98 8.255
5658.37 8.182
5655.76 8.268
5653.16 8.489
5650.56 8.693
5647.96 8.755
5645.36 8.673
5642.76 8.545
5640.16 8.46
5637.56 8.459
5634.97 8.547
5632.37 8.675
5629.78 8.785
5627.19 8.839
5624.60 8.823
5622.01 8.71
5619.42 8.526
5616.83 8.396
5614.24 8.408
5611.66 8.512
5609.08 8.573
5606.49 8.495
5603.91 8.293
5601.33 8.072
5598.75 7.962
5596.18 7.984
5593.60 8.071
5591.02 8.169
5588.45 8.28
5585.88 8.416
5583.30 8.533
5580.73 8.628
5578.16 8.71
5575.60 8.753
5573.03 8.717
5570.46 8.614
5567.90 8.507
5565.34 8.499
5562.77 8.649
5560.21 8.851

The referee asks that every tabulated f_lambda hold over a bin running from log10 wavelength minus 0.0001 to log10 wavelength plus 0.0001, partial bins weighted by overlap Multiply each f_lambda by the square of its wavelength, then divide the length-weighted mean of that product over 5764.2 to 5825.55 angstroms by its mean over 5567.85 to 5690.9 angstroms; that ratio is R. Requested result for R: 1.12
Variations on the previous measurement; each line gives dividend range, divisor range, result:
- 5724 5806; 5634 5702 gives 1.07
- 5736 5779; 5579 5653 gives 1.12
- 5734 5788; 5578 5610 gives 1.15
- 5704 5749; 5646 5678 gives 1.06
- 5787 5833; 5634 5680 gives 1.12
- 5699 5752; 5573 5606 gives 1.12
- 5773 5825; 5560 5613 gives 1.15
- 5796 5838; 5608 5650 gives 1.14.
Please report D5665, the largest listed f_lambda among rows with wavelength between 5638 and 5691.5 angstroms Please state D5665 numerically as 9.025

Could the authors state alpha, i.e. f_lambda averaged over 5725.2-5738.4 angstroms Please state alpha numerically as 9.04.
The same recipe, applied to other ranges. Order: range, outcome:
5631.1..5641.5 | 8.53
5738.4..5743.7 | 8.97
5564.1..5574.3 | 8.59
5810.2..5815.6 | 9.13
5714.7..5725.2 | 9.08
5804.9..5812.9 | 9.07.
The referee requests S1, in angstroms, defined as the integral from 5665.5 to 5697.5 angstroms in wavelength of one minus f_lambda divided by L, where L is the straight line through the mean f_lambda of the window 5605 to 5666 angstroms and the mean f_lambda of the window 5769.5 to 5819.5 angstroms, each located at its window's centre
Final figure -0.6 angstroms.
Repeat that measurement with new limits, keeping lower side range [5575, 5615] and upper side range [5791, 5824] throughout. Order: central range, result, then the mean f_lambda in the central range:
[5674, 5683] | -0.2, 8.89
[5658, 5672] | 0.2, 8.52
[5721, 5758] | -0.6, 9.01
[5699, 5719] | -0.1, 8.81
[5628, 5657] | -0.2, 8.58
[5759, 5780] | -0.2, 9.09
